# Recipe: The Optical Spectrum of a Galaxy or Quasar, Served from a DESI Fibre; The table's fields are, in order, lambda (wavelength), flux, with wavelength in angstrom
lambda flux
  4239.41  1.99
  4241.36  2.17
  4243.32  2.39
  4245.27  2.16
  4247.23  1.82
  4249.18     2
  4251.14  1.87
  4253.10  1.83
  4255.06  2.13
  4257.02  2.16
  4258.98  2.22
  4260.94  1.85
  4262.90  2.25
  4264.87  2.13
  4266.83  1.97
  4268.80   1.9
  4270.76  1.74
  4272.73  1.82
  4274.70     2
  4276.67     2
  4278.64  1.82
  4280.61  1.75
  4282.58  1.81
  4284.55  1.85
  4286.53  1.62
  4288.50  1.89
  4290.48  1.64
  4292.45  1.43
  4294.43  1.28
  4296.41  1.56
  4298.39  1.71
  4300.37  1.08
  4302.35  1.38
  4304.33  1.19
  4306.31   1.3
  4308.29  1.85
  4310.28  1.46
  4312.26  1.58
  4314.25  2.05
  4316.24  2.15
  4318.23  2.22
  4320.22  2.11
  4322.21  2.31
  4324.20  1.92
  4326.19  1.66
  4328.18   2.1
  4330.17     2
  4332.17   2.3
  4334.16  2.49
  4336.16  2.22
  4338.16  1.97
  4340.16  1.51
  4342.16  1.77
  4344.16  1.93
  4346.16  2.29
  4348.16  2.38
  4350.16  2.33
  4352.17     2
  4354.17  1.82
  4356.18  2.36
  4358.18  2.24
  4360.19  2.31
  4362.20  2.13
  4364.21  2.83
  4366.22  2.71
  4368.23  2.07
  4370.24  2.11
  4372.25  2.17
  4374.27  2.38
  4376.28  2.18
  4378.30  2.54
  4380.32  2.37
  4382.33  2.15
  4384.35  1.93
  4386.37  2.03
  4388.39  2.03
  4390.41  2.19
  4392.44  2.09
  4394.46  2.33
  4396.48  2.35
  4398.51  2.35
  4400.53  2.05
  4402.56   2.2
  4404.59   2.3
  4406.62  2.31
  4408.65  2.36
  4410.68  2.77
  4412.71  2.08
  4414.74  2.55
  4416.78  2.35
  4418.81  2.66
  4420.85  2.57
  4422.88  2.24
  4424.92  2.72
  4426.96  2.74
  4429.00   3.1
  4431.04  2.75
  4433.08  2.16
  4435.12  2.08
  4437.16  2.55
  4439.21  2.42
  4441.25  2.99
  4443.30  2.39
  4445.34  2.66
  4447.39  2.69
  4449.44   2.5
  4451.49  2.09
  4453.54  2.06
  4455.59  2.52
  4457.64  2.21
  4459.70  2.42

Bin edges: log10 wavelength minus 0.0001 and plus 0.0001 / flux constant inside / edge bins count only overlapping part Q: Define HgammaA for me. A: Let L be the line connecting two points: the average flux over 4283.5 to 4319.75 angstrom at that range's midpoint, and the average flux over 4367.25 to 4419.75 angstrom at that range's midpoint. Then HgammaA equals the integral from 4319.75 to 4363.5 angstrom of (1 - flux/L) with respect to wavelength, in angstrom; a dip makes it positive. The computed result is -4.5 angstrom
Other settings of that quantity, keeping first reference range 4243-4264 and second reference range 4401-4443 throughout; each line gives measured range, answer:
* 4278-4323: 9.9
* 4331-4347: 1.5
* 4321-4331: 1.1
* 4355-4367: -0.4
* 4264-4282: 1.7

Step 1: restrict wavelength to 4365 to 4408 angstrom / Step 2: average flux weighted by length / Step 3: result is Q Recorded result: 2.23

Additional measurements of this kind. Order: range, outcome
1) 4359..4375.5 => 2.34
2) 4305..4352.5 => 1.99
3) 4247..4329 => 1.82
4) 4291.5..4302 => 1.41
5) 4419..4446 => 2.57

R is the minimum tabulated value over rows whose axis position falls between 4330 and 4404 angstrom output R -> 1.51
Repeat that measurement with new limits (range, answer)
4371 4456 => 1.93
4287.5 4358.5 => 1.08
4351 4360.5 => 1.82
